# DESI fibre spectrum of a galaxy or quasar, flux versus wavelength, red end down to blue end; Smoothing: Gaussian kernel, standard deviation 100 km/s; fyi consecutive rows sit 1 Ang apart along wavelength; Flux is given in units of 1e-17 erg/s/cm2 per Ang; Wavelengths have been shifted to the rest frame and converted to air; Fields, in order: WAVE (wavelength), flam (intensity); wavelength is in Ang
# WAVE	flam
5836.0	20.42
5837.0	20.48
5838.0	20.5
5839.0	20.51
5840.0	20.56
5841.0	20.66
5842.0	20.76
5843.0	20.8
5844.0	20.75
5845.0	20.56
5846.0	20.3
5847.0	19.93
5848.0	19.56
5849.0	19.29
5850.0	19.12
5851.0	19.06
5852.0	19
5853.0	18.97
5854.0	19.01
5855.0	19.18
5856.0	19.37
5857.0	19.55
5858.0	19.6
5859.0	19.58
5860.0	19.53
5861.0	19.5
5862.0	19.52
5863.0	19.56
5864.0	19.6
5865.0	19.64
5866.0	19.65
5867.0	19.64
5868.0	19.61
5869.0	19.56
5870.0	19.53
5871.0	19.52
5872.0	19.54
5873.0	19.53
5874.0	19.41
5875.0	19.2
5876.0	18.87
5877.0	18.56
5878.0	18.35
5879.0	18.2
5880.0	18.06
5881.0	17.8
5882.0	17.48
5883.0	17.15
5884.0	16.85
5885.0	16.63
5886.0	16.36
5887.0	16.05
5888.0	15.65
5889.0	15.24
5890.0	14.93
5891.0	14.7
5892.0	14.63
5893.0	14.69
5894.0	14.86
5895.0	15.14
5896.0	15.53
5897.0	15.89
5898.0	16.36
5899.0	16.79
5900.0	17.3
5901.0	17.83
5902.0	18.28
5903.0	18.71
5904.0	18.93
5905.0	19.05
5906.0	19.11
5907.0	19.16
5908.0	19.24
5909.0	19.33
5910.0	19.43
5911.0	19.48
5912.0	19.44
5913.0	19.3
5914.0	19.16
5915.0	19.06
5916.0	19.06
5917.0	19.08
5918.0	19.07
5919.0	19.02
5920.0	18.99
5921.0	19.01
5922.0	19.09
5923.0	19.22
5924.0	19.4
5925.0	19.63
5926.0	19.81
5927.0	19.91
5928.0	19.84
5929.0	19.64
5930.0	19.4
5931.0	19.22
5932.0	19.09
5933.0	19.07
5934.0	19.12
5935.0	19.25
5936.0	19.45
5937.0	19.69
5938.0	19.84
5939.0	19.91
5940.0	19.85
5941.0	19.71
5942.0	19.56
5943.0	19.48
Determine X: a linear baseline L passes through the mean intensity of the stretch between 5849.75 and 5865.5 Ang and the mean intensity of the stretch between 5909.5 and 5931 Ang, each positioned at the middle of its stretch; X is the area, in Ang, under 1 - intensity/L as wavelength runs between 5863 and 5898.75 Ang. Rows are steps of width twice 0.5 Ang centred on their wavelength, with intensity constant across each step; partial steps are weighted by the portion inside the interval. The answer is 3.4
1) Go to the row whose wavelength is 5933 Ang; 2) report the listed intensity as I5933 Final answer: 19.07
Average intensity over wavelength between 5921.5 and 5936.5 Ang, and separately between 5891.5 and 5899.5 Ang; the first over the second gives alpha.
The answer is 1.25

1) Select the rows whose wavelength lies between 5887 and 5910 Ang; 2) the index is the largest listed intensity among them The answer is 19.43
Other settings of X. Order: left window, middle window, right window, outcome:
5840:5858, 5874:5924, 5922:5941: 4.69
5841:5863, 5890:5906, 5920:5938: 2.38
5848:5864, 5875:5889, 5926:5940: 1.46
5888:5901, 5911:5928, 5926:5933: -0.84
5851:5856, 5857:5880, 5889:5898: -2.28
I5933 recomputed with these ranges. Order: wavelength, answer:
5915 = 19.06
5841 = 20.66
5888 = 15.65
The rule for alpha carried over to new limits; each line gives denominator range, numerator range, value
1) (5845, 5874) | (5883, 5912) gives 0.87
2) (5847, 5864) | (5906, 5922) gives 0.99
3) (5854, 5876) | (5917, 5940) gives 1.00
